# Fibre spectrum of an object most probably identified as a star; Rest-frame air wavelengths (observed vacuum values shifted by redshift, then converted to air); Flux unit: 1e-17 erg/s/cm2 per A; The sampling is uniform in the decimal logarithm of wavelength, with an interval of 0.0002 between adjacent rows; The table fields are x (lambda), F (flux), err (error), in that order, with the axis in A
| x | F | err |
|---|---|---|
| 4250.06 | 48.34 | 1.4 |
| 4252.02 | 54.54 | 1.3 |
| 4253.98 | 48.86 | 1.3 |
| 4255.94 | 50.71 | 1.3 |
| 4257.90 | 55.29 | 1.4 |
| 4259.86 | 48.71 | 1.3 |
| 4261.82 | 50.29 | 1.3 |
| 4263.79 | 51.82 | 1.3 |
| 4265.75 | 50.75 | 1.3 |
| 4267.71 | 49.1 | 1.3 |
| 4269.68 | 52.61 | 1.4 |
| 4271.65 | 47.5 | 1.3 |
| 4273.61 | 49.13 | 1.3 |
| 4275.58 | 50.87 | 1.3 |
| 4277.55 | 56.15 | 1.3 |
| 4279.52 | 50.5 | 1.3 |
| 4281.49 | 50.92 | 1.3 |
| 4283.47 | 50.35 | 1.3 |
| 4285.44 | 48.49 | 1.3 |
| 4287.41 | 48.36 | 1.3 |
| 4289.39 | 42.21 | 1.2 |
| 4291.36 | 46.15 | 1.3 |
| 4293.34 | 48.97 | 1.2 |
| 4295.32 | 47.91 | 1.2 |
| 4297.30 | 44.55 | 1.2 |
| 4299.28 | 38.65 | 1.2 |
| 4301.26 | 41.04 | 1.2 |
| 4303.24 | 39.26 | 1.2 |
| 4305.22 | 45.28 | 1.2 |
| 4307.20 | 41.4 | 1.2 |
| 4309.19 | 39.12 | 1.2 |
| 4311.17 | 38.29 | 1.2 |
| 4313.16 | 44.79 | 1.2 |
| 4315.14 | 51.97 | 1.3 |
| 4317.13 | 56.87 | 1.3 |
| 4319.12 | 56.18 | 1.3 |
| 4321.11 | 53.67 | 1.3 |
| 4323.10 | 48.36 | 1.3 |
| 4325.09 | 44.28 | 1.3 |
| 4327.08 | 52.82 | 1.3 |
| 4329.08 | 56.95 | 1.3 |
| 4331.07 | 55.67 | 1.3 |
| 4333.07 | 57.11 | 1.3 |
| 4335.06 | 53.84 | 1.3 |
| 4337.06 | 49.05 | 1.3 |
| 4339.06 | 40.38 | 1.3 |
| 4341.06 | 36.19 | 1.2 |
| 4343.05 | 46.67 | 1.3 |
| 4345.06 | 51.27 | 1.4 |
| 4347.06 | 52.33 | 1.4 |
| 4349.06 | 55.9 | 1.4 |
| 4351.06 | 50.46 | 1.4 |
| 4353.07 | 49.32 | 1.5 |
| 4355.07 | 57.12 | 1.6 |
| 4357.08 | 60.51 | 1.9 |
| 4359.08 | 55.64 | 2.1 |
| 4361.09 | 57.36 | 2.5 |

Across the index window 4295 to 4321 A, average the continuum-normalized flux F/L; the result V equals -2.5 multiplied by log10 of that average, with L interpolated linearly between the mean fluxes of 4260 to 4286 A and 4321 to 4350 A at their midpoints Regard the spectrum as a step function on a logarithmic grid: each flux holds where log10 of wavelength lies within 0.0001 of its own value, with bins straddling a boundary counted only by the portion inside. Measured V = 0.12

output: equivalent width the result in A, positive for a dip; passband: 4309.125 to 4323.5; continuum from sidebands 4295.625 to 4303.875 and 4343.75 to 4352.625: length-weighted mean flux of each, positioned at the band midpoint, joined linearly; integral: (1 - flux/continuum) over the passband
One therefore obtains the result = -1.3 A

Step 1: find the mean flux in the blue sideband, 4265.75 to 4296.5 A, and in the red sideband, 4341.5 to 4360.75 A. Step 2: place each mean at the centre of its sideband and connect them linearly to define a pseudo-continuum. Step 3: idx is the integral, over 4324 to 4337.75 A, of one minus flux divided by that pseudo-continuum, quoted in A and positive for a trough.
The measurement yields -0.3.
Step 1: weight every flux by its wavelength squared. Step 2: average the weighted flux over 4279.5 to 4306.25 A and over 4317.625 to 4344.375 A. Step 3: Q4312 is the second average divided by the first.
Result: 1.12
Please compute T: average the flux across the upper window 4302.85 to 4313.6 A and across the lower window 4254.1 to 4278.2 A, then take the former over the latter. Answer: 0.81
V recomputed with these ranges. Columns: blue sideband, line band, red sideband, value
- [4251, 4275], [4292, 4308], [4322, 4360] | 0.17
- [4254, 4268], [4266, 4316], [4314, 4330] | 0.11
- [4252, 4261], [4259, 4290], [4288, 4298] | -0.03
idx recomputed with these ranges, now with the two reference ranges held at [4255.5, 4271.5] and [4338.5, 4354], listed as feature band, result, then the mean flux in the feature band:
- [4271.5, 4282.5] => -0.1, 51.1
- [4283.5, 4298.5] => 1.0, 46.8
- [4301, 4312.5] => 2.0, 40.8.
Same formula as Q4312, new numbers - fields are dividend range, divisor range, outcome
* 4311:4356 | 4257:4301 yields 1.06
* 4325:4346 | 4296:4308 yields 1.20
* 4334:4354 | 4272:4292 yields 1.01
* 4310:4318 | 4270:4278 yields 0.96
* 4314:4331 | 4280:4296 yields 1.12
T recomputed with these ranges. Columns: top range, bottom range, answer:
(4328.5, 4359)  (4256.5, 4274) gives 1.02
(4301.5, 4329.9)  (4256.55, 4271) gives 0.93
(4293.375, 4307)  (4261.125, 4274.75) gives 0.86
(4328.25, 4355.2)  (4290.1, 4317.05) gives 1.15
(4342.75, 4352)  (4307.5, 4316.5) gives 1.18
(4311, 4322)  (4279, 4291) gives 1.06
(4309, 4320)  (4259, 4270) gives 0.96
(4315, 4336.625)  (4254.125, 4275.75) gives 1.06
